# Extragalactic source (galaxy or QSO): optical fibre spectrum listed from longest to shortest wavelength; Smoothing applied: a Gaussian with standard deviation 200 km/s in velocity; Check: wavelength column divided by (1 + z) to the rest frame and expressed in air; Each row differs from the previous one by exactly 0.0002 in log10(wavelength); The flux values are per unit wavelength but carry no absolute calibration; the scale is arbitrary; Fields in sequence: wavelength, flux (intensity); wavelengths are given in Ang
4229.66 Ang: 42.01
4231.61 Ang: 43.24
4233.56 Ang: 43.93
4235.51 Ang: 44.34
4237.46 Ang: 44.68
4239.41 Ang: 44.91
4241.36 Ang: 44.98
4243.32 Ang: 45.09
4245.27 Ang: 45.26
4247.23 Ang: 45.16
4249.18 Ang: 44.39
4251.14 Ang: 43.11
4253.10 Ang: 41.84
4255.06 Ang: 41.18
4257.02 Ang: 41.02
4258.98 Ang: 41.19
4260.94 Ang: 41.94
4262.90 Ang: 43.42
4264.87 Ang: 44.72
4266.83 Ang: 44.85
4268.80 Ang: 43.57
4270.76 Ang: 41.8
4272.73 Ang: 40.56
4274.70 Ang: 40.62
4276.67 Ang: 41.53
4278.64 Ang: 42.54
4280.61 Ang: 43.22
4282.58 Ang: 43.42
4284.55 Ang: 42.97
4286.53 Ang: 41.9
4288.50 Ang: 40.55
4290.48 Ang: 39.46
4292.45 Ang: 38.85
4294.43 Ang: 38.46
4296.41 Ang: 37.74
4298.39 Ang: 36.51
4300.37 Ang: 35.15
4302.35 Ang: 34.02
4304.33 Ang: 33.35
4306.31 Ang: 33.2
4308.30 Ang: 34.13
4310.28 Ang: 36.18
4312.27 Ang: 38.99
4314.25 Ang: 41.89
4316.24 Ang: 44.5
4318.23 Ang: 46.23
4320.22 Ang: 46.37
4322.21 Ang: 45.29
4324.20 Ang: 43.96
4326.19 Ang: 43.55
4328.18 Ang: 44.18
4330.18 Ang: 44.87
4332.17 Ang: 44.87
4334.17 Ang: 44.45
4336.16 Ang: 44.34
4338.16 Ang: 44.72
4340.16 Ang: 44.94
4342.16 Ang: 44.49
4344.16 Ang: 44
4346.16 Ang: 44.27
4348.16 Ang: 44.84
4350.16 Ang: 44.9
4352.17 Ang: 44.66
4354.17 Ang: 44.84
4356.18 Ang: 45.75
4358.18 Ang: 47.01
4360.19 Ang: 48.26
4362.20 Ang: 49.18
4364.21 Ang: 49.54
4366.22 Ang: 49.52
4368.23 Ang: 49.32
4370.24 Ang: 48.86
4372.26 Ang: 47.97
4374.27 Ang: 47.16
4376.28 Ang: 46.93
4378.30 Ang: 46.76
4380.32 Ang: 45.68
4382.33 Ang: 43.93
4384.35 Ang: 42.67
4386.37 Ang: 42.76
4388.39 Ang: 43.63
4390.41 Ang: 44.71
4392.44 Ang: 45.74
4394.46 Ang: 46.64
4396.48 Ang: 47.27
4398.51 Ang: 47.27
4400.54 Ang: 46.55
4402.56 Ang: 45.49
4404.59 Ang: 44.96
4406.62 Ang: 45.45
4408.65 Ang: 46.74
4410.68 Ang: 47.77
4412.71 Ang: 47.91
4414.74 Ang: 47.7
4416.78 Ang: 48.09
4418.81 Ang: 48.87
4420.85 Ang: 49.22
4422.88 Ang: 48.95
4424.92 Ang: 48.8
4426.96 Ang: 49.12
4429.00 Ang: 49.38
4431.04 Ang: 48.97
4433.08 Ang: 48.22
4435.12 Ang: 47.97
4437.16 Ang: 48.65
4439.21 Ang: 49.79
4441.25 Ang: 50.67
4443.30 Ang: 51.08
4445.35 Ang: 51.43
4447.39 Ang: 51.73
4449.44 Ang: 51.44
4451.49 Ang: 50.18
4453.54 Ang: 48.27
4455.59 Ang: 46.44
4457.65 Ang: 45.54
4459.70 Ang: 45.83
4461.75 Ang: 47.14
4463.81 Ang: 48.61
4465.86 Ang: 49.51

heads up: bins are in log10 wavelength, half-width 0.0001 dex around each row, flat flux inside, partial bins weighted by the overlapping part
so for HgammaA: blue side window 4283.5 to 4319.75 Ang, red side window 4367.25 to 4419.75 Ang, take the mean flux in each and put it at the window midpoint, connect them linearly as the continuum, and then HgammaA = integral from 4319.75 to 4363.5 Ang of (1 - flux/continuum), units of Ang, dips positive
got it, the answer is -3.3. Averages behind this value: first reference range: 38.7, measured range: 45.2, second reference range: 46.4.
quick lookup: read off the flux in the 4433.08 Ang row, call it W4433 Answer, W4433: 48.22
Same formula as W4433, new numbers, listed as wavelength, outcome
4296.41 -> 37.74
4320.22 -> 46.37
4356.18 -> 45.75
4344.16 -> 44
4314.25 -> 41.89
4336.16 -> 44.34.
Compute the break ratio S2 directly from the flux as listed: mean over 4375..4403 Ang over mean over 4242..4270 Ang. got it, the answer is 1.05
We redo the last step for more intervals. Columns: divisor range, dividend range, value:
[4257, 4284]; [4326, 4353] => 1.05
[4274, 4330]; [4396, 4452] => 1.20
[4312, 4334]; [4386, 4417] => 1.04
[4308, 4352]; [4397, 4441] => 1.10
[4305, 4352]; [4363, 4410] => 1.08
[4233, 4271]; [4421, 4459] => 1.13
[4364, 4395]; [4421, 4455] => 1.07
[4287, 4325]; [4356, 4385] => 1.21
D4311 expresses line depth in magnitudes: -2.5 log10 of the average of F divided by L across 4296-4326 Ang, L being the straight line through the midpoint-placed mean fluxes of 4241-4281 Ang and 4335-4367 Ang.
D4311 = 0.14 mag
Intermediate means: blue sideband 42.9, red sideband 45.9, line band 39.3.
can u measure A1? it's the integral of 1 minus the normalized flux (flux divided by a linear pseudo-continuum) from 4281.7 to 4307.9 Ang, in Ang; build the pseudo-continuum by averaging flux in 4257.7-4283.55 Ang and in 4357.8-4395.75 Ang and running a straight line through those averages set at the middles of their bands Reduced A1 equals 3.3 Ang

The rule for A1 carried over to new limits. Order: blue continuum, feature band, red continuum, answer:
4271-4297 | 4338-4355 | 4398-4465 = -0.2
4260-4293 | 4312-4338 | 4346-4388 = 0.1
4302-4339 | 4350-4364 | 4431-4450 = -0.8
